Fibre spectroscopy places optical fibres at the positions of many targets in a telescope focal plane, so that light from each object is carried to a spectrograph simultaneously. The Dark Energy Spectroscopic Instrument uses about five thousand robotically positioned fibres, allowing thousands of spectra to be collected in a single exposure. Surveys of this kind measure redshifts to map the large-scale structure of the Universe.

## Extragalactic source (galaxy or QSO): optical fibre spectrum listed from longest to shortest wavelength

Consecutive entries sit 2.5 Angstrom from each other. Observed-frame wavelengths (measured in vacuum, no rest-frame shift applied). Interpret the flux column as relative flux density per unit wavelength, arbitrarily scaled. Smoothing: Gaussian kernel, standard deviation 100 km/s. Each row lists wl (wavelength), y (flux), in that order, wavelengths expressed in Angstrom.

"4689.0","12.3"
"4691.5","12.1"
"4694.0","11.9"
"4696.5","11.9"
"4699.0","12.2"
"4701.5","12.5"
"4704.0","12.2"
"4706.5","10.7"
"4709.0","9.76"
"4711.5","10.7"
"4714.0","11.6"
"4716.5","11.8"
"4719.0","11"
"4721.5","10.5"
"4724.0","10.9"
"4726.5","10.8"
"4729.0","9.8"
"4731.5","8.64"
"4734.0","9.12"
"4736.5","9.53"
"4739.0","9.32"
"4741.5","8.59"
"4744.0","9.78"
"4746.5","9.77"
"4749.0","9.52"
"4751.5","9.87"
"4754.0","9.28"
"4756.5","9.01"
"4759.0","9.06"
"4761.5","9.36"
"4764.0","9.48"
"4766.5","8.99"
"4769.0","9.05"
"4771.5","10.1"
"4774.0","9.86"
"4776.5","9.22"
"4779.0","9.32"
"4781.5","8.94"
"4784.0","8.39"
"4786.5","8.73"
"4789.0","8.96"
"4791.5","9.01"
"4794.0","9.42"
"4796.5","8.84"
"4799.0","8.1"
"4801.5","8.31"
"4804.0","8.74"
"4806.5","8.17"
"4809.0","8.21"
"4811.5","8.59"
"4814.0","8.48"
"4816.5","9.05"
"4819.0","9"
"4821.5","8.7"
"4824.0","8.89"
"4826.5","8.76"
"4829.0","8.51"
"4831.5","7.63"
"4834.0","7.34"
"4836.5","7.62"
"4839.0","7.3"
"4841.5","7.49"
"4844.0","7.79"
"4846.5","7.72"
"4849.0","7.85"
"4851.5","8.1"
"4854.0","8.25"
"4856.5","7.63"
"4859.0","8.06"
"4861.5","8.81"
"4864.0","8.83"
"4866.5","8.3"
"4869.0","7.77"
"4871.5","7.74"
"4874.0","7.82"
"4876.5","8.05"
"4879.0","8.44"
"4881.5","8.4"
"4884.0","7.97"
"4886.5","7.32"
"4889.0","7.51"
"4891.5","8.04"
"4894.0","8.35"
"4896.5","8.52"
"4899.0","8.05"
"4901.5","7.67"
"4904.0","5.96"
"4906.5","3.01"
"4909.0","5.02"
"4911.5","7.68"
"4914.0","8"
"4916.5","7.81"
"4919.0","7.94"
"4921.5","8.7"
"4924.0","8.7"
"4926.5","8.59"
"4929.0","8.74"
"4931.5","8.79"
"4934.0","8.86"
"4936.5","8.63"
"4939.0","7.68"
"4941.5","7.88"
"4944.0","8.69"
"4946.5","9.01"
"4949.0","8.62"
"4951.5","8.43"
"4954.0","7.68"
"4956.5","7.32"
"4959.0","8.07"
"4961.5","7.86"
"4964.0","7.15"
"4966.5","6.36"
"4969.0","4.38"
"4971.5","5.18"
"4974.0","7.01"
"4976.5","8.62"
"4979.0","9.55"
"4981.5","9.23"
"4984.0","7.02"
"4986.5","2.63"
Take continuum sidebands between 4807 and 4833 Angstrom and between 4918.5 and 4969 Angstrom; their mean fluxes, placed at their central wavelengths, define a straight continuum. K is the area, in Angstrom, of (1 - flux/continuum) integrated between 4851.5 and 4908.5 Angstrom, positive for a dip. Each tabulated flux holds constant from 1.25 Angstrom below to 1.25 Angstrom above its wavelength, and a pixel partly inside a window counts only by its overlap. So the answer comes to 4.2 Angstrom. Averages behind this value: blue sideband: 8.56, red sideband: 8.09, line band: 7.72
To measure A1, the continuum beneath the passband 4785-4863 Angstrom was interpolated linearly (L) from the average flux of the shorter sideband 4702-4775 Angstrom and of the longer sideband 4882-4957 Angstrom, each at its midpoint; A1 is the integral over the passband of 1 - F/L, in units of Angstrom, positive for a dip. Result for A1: 5.56 Angstrom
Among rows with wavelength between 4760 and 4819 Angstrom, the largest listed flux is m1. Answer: 10.1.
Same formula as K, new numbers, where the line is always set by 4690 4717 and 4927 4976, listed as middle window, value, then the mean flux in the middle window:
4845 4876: 3.6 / 8.07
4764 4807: 5.6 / 8.98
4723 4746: 3.1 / 9.6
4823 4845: 3.8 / 7.92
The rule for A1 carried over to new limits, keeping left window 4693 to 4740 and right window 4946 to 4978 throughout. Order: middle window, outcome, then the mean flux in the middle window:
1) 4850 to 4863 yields 0.9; 8.18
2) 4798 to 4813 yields 1.8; 8.36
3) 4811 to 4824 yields 0.8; 8.79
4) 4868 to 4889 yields 1.5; 7.92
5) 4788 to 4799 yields 0.9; 8.95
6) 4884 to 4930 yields 3.2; 7.54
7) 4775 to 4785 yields 0.9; 9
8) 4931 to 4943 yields -1.0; 8.35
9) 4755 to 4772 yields 1.5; 9.26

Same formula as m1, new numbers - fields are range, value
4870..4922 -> 8.7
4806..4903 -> 9.05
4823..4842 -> 8.89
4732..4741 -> 9.53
